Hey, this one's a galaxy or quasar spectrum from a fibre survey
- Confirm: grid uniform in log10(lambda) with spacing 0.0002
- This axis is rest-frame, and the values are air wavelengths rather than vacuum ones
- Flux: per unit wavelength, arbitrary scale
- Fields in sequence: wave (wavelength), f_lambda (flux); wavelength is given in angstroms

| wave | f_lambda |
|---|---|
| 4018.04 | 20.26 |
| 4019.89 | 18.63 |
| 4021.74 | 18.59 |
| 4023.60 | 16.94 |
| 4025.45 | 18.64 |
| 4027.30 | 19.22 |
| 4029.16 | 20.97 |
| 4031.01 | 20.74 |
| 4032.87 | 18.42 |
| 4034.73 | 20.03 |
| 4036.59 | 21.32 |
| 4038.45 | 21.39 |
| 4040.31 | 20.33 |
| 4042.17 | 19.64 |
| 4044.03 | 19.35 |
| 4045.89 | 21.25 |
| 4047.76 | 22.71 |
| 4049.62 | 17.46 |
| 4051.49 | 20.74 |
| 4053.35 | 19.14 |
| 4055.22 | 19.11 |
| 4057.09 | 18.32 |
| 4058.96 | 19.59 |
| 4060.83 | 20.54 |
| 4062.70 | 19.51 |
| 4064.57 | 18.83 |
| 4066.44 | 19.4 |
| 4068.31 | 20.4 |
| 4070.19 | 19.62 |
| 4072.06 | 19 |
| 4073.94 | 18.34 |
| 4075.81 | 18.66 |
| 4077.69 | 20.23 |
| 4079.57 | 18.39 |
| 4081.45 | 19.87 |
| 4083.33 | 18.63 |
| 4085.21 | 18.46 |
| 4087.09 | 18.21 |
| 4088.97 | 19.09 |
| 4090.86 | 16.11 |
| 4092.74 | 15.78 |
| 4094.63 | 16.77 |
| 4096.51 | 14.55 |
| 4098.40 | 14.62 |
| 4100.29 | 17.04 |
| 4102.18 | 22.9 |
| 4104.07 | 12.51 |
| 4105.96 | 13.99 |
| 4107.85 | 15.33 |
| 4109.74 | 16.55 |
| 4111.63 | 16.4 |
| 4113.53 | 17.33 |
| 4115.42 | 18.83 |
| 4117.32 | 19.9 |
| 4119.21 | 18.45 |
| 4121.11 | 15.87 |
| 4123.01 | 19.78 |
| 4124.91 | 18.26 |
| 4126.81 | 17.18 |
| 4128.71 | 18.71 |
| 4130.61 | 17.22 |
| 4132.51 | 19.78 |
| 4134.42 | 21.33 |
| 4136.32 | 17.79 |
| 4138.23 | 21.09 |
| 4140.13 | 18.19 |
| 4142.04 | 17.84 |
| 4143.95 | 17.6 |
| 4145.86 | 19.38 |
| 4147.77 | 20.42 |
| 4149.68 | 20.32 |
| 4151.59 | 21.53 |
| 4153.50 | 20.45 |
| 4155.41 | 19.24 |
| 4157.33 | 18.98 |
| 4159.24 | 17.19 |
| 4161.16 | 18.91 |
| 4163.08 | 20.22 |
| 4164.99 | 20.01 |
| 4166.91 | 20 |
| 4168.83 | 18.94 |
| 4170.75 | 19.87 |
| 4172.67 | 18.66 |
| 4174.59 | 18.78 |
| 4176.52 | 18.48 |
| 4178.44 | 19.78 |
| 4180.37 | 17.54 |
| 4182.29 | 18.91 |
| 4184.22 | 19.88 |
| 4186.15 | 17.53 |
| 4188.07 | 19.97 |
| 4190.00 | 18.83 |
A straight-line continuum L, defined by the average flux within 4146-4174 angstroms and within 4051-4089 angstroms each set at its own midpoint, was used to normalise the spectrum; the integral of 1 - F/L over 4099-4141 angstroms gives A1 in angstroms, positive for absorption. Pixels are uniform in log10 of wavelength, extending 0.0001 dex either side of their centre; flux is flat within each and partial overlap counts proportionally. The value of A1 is 3.3 angstroms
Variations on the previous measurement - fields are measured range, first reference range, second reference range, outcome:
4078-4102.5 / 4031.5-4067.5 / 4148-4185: 2.53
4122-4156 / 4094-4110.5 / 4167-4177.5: -3.13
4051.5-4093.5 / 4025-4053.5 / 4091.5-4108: -2.56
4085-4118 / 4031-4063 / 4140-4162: 4.58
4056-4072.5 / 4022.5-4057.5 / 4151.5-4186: 0.17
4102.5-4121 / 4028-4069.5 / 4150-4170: 2.78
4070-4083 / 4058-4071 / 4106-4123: 0.01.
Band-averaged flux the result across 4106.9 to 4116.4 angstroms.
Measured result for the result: 16.9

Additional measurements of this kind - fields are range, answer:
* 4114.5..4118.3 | 19.4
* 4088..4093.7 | 17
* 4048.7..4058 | 19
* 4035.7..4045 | 20.4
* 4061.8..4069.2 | 19.5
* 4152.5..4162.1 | 19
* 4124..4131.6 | 17.9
